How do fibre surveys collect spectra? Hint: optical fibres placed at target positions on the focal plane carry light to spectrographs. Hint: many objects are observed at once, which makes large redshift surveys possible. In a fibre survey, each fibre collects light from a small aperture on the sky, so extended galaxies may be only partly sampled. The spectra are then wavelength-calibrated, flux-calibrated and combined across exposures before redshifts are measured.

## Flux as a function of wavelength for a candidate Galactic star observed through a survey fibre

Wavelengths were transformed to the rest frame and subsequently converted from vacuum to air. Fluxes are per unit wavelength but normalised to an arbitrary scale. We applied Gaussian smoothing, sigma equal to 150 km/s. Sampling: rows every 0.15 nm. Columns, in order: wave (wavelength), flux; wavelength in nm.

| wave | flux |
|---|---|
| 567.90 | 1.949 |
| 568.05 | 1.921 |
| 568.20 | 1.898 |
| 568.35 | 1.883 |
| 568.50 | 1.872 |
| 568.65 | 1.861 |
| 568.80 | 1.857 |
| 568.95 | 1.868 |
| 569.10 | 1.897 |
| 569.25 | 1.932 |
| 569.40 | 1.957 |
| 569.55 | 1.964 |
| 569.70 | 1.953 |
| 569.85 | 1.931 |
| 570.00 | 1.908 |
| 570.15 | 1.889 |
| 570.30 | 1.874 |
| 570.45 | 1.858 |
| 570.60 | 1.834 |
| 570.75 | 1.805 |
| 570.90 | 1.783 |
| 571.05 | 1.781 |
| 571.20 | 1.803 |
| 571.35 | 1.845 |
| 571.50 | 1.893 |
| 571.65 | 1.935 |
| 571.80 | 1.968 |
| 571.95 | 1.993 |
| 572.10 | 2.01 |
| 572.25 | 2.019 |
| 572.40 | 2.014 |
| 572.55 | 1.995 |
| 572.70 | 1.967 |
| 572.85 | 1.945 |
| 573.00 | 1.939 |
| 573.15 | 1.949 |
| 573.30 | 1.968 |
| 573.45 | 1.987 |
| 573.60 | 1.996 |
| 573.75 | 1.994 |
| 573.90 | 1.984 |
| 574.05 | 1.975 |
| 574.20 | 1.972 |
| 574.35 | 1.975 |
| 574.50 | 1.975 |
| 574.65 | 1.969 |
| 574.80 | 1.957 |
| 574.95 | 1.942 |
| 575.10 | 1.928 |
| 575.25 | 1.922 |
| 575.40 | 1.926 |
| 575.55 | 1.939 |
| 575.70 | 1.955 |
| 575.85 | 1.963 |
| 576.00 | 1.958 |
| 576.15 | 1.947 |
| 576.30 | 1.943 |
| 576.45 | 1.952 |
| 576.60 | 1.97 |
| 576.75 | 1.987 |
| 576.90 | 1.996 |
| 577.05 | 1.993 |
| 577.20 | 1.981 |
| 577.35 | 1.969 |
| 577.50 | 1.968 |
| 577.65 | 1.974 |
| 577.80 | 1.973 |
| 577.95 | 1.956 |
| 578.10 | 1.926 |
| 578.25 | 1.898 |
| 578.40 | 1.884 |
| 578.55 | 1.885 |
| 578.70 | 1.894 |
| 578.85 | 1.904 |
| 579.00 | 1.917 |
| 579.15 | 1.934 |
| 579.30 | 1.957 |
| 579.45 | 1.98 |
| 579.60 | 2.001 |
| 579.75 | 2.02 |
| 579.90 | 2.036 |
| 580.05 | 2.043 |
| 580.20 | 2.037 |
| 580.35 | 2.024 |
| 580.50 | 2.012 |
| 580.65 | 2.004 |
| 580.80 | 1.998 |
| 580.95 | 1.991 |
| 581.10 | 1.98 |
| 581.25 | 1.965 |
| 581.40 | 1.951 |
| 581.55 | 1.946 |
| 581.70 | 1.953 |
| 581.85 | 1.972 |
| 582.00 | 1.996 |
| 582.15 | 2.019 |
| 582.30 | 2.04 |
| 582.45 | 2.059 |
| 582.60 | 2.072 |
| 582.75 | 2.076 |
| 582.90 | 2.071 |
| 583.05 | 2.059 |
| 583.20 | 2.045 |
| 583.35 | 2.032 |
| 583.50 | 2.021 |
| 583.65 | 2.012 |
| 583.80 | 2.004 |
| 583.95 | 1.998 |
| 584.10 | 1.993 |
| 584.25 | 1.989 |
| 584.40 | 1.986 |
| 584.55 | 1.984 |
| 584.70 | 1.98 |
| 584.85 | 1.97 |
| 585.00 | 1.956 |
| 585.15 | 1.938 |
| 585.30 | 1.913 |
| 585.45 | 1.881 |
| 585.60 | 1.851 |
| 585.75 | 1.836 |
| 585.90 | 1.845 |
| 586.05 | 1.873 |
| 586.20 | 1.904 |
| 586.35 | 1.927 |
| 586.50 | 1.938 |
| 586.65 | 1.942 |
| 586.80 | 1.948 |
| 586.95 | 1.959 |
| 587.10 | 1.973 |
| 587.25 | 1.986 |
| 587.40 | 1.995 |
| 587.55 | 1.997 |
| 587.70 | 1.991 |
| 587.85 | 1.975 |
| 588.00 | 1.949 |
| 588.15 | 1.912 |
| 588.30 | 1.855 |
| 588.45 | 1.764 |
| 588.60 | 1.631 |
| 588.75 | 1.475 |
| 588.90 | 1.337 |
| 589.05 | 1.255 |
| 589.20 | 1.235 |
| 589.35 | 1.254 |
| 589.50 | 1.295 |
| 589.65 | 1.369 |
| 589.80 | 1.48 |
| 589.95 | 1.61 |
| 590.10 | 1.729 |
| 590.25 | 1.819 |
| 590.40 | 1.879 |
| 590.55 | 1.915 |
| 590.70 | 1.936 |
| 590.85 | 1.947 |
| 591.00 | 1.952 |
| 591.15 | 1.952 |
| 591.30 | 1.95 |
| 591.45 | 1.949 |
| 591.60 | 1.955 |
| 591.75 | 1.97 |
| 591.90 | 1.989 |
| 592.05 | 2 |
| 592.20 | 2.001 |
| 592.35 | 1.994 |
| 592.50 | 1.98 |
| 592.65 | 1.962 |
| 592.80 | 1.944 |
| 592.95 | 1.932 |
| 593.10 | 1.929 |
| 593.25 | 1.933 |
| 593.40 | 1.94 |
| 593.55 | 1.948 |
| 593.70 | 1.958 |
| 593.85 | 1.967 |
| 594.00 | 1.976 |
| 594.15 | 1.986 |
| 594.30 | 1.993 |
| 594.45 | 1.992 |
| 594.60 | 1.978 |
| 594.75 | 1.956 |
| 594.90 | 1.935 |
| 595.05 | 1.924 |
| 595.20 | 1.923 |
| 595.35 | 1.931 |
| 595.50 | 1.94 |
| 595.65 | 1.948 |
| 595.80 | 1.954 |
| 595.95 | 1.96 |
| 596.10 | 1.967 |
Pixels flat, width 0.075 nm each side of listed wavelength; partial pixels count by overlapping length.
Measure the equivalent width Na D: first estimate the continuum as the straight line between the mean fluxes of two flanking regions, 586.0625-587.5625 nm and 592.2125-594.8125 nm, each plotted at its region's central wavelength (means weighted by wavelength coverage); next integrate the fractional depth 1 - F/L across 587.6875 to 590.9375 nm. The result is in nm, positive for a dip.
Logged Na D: 0.494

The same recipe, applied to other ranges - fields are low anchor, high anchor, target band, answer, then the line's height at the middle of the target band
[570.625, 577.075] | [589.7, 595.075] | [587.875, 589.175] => 0.19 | 1.93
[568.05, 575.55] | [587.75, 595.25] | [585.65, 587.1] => -0.04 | 1.85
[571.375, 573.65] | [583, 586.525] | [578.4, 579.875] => 0.01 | 1.96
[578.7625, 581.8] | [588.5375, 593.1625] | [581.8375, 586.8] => -0.20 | 1.9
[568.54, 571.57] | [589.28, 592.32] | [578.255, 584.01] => -0.50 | 1.84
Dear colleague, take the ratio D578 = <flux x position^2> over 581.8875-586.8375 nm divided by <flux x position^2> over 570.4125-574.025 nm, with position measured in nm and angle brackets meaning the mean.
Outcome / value 1.1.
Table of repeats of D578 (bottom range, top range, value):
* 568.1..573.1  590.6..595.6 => 1.11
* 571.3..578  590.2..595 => 1.06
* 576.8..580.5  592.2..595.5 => 1.05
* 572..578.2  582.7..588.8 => 1.02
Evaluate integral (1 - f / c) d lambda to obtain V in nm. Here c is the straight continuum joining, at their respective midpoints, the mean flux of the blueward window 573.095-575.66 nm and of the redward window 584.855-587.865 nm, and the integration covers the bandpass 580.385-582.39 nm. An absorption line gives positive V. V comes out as -0.05 nm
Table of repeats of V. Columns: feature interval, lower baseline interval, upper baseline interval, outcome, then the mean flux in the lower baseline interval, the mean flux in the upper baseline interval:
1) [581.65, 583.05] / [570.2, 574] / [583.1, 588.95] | -0.08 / 1.93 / 1.92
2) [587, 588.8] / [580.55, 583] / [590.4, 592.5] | 0.09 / 2.01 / 1.96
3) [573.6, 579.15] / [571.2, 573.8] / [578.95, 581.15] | 0.08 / 1.96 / 2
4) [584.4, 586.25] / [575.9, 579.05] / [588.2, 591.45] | -0.16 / 1.95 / 1.66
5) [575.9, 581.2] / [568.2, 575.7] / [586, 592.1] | -0.26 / 1.93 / 1.8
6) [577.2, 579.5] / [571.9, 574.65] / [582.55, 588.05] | 0.05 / 1.98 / 1.97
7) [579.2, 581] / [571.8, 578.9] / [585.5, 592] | -0.10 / 1.96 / 1.8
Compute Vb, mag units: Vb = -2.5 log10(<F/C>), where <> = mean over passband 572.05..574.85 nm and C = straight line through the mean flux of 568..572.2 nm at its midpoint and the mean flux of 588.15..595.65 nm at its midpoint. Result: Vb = -0.05 mag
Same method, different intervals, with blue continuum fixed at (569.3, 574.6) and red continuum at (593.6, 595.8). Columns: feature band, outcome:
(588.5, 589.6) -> 0.39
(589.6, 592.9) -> 0.04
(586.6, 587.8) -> -0.01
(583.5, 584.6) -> -0.03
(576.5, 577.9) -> -0.02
